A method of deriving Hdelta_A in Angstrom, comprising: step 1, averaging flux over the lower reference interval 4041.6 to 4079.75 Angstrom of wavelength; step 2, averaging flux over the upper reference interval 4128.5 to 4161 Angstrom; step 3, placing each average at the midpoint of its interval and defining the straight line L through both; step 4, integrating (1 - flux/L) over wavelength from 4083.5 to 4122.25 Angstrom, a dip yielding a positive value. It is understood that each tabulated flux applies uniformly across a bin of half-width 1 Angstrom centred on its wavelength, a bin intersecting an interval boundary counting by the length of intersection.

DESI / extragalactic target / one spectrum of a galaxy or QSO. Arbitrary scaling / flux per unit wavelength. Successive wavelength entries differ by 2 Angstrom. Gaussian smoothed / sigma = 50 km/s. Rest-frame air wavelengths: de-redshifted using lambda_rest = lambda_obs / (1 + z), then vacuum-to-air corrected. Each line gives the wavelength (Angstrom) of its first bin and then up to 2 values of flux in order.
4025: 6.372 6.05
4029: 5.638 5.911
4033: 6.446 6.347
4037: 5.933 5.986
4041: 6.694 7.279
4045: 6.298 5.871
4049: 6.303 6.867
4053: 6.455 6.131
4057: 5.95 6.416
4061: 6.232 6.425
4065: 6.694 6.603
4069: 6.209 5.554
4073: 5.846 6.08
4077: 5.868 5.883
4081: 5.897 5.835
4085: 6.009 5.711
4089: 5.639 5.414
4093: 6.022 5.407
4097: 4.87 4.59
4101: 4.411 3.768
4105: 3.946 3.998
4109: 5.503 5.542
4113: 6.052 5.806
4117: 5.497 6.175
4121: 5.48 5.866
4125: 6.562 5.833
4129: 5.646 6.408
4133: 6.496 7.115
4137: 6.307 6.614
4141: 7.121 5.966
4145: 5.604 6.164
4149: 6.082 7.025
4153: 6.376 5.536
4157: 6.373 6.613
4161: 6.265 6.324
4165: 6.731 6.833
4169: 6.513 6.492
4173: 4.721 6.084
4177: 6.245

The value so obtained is 6.4 Angstrom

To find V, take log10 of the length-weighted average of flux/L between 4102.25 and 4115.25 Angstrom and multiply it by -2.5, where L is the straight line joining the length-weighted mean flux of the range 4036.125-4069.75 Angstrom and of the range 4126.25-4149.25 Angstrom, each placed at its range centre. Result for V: 0.272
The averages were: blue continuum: 6.38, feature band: 4.92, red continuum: 6.29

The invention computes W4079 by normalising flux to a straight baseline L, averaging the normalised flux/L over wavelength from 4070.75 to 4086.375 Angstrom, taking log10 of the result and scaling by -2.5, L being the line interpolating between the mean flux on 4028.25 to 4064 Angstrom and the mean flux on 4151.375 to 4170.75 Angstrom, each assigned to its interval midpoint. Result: 0.079 mag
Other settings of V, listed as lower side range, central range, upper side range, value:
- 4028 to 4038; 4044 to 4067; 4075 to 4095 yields -0.070 mag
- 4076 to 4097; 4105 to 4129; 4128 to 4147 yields 0.096 mag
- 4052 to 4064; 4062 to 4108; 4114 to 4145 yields 0.135 mag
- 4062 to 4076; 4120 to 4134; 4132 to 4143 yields 0.095 mag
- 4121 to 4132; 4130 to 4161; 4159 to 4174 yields -0.042 mag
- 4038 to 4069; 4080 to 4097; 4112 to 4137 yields 0.102 mag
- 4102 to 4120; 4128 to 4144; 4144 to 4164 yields -0.121 mag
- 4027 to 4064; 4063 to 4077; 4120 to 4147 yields 0.018 mag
